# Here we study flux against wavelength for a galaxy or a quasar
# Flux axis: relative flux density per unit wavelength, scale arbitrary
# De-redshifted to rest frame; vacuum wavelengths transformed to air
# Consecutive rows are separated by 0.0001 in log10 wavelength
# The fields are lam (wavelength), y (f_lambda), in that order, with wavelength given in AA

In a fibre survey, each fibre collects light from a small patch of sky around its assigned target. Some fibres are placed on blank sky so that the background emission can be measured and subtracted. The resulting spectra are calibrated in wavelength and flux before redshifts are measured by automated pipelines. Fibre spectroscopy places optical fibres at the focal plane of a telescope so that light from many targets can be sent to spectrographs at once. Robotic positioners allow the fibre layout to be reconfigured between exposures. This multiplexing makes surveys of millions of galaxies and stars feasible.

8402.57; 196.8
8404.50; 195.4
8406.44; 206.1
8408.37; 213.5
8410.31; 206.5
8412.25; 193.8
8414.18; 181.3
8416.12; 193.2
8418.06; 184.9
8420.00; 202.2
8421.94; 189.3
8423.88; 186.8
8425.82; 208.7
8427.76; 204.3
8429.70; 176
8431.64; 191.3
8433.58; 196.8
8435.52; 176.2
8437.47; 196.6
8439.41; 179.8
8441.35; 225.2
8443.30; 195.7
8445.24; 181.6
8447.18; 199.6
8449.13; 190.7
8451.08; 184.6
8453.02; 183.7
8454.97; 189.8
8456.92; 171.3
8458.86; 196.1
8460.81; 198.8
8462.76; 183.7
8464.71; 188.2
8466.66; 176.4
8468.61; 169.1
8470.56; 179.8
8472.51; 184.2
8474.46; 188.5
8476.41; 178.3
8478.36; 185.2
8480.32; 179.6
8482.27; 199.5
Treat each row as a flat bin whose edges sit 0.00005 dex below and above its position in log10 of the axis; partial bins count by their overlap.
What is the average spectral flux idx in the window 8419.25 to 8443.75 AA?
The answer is 194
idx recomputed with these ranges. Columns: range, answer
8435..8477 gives 187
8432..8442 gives 194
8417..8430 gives 194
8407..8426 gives 196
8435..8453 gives 192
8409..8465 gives 192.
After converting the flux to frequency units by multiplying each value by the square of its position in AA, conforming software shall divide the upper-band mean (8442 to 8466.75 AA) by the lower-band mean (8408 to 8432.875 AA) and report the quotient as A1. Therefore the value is 1.0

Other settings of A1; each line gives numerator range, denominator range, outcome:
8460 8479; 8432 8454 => 0.96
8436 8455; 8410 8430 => 1.00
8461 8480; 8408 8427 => 0.94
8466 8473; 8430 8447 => 0.93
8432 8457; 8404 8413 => 0.95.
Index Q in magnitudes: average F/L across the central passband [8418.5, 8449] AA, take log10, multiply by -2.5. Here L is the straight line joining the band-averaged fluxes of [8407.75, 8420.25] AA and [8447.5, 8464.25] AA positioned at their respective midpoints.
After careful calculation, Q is -0.01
